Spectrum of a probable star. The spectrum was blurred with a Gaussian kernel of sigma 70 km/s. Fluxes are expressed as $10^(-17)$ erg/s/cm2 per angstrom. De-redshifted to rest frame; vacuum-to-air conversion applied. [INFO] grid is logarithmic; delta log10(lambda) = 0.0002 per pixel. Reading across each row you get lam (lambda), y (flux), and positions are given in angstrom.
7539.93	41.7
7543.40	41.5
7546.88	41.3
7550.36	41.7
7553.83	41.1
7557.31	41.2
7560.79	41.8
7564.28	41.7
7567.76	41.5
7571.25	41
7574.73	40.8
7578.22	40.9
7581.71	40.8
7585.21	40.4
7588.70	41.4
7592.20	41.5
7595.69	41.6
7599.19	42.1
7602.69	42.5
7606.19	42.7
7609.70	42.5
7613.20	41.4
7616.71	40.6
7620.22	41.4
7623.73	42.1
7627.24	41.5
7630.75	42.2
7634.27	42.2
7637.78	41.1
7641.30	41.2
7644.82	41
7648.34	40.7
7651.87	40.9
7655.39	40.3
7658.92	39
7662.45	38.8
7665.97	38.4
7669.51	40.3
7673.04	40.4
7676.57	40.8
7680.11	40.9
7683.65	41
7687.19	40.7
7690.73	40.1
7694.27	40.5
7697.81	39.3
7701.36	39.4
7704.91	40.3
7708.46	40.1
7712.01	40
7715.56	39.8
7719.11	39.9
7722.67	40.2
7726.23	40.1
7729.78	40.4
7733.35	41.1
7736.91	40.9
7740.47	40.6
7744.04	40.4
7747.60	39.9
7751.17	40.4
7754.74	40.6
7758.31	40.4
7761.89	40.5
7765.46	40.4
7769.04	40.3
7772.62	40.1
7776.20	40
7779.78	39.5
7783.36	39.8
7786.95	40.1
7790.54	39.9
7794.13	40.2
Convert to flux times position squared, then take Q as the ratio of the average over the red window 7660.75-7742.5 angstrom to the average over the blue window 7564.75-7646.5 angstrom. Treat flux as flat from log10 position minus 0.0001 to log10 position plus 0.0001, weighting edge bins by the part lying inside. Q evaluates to 1.0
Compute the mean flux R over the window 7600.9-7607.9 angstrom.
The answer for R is 42.6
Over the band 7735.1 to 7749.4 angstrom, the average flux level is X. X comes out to 40.5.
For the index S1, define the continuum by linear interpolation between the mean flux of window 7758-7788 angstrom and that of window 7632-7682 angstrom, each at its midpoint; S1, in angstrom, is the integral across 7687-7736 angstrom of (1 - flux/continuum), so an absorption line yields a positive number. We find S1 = 0.2 angstrom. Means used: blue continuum 40.4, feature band 40.1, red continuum 40.1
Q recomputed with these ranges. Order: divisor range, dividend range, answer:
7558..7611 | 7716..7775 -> 1.01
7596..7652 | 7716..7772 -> 1.00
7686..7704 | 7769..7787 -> 1.02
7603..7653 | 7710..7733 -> 0.99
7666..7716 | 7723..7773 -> 1.02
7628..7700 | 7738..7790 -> 1.02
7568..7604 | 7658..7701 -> 0.99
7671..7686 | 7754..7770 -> 1.01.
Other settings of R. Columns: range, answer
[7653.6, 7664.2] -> 39.4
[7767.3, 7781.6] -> 40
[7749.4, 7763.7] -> 40.5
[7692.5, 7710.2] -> 39.9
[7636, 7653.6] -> 41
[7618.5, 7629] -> 41.7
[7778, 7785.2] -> 39.6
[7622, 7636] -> 42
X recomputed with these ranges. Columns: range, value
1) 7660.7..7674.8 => 39.5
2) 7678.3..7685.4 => 40.9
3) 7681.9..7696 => 40.6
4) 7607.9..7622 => 41.5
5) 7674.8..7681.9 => 40.8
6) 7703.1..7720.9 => 40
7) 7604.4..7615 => 42.2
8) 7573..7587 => 40.7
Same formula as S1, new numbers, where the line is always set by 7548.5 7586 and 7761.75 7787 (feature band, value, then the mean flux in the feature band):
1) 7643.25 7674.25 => 0.6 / 40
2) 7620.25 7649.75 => -0.5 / 41.5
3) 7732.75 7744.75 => -0.1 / 40.8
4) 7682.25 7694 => 0.0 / 40.6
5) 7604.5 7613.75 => -0.3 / 42.3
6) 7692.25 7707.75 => 0.2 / 39.9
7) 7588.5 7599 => -0.1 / 41.6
